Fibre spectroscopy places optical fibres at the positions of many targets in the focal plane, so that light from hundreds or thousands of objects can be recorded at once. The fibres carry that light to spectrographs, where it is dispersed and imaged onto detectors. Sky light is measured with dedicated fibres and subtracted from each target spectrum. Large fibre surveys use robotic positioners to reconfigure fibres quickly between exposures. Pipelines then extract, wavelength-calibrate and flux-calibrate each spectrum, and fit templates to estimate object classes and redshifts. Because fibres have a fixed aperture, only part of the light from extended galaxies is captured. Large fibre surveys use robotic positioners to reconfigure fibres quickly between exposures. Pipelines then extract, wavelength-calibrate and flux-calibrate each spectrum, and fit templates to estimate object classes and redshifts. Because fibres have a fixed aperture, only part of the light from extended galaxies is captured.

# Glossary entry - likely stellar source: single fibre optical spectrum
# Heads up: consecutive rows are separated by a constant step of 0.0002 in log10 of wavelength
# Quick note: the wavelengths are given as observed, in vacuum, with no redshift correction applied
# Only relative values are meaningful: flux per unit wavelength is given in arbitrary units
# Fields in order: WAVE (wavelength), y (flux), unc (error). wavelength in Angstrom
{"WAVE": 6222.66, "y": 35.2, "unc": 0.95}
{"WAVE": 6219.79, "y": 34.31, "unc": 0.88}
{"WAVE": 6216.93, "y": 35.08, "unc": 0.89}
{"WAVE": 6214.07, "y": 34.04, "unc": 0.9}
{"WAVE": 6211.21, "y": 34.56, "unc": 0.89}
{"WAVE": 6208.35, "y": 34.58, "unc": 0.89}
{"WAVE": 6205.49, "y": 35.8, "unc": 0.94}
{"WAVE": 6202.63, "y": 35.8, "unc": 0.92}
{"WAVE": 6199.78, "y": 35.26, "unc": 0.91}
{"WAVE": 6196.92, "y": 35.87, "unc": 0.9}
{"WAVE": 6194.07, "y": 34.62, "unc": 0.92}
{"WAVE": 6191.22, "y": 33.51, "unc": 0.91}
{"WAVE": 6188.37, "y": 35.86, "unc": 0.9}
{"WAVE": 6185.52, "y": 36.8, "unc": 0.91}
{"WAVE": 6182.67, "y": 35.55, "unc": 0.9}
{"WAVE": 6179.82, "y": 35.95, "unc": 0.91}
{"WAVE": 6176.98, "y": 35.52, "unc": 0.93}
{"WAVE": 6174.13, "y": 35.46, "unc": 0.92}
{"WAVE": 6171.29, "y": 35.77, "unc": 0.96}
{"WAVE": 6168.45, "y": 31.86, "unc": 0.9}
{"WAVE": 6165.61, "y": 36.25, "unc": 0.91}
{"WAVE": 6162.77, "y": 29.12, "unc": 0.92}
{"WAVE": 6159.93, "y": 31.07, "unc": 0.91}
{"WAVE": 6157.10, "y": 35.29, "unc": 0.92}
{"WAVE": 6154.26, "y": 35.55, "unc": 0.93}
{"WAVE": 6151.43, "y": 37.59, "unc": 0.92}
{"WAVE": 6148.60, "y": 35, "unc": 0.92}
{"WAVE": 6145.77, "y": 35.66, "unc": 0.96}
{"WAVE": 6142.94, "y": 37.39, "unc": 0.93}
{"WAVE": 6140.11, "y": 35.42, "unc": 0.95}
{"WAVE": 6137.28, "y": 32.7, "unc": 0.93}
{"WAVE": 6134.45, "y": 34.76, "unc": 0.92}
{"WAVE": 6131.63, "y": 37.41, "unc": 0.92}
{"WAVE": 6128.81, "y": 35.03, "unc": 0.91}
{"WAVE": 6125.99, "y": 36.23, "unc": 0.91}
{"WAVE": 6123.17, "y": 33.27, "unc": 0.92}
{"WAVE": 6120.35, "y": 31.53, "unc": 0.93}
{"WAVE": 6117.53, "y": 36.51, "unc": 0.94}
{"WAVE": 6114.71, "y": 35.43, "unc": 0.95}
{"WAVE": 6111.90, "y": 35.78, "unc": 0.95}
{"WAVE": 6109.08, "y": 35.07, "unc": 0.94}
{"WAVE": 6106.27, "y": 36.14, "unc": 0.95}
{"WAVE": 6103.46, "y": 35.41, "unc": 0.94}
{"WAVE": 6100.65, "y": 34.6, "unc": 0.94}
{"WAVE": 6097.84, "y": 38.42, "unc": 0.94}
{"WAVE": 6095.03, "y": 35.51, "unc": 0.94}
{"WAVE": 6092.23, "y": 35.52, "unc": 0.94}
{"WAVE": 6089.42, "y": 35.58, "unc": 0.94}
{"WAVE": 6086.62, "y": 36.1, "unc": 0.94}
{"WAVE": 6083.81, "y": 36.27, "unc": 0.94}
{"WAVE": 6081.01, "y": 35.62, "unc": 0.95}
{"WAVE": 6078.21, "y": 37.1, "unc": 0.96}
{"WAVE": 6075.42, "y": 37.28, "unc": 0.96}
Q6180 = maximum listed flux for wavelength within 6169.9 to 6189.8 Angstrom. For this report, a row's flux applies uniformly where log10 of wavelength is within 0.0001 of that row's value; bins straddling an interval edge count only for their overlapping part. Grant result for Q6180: 36.8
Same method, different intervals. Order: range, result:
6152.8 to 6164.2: 35.55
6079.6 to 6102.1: 38.42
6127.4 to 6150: 37.41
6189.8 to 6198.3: 35.87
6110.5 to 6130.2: 36.51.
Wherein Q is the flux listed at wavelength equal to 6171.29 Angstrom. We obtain 35.77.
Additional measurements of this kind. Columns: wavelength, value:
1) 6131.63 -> 37.41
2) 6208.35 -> 34.58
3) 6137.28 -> 32.7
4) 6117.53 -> 36.51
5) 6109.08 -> 35.07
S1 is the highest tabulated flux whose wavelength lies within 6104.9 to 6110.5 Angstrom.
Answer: 36.14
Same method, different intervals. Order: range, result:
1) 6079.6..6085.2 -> 36.27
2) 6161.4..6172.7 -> 36.25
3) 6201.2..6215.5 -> 35.8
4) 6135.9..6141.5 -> 35.42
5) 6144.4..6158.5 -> 37.59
